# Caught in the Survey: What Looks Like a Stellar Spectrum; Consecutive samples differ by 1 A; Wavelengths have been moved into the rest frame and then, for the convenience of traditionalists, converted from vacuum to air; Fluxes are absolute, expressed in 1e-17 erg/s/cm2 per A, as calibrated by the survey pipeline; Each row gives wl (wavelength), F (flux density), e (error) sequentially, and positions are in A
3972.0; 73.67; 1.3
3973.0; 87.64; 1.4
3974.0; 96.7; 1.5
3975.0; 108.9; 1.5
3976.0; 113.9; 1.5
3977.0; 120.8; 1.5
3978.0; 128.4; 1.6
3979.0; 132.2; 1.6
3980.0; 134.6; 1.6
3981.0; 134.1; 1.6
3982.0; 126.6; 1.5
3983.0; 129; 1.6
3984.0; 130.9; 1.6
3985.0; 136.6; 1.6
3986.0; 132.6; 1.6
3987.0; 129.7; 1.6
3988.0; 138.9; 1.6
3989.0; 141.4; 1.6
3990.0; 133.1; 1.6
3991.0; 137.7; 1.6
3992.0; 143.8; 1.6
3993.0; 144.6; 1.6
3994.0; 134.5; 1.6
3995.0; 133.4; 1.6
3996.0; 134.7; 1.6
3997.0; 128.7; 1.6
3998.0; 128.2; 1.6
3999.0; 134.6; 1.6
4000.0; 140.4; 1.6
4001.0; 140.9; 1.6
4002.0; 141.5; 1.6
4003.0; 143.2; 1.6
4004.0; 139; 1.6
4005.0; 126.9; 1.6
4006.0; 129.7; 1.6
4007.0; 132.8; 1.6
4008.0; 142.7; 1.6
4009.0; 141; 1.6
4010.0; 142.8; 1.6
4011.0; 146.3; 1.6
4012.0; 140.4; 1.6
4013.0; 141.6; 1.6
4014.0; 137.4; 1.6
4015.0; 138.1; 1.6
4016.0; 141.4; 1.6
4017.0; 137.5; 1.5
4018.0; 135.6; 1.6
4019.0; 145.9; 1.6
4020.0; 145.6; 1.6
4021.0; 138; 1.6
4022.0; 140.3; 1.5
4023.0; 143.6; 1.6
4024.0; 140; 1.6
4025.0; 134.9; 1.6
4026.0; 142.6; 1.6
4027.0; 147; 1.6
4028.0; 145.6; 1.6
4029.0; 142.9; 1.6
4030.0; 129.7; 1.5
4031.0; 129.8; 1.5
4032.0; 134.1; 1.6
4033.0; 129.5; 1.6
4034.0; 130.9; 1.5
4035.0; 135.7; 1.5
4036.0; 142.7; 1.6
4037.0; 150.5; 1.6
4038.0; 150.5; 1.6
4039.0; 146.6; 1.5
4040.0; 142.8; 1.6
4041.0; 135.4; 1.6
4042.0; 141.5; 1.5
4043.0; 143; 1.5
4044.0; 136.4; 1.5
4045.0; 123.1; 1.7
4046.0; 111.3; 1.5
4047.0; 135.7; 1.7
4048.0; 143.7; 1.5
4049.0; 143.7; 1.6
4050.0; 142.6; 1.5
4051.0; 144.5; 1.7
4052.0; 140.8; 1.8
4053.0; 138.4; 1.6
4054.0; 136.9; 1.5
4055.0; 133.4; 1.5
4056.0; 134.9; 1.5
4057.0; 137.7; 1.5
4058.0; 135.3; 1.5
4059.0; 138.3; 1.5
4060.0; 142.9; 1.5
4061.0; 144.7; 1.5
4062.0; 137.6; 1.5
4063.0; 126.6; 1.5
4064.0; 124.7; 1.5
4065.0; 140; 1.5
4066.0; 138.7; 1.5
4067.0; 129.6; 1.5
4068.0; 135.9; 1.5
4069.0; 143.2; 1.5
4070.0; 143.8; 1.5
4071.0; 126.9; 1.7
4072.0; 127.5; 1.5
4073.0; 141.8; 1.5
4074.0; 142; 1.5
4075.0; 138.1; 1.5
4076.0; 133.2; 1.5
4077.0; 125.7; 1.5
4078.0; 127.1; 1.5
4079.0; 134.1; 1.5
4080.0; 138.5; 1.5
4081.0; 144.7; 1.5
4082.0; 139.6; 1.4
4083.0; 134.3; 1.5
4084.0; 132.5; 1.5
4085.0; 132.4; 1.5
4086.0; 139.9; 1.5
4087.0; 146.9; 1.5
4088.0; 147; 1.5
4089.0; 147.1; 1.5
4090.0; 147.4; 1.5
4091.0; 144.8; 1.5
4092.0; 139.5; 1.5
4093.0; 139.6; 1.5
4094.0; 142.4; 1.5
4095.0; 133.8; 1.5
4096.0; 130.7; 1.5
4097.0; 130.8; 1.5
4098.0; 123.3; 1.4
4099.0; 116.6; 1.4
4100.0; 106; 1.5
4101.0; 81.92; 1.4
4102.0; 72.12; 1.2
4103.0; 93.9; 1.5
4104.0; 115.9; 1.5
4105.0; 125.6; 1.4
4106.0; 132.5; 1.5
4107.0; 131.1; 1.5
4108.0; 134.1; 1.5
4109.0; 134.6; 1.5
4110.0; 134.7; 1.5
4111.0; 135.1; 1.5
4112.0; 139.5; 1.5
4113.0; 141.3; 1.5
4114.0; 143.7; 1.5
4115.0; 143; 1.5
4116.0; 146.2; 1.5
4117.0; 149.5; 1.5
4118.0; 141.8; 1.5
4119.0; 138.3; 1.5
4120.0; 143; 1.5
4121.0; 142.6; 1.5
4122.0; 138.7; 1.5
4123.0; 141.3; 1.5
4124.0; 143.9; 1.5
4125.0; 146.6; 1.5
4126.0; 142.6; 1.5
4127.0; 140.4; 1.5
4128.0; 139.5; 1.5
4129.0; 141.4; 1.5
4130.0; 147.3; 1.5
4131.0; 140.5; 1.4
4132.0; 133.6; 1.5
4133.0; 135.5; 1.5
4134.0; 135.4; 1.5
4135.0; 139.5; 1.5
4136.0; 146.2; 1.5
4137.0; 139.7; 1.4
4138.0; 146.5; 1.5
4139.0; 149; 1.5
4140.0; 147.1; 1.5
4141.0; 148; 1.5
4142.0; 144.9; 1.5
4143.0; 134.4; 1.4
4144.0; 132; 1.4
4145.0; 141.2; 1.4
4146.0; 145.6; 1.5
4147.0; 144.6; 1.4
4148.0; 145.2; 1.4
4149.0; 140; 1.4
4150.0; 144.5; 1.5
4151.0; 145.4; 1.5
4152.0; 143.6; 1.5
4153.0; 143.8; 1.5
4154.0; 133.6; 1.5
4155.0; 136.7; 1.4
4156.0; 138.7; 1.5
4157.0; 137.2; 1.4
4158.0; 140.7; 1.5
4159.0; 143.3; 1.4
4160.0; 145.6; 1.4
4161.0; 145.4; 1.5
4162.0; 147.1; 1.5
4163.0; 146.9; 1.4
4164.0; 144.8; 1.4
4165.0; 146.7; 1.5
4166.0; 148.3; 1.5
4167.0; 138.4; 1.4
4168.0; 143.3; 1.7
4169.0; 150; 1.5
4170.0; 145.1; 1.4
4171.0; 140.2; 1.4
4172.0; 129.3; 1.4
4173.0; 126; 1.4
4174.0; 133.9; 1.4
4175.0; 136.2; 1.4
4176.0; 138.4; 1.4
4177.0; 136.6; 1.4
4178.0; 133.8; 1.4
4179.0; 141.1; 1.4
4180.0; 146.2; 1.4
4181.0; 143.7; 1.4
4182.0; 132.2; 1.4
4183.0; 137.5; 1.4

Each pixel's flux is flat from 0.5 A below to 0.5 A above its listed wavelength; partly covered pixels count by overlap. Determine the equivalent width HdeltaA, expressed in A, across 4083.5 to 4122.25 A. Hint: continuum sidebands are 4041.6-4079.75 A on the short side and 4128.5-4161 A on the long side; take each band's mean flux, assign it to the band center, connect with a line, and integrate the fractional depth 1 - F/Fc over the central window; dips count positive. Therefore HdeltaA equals 1.8 A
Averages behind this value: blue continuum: 136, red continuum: 142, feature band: 132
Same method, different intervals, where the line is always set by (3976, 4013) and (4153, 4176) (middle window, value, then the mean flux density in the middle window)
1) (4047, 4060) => -0.19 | 139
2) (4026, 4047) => -0.14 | 138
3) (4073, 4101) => 0.73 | 135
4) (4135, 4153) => -0.41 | 143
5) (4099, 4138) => 1.61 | 134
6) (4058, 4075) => 0.13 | 137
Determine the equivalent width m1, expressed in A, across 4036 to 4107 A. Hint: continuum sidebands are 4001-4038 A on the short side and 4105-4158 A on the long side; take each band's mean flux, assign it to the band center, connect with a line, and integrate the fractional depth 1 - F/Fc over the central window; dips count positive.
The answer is 3.1 A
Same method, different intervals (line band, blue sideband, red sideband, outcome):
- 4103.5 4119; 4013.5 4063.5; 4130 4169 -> 0.5 A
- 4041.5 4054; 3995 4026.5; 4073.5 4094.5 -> 0.1 A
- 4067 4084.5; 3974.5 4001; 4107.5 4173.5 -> 0.2 A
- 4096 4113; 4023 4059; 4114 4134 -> 2.5 A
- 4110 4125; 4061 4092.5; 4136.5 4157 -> -0.2 A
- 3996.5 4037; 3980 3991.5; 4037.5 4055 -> -0.7 A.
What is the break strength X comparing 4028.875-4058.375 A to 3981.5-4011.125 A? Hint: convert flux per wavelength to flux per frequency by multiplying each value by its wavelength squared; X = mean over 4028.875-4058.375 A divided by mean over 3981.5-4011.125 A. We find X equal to 1.0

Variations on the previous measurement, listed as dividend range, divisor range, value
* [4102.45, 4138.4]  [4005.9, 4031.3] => 1.04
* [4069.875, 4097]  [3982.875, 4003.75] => 1.06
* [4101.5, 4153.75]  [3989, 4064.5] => 1.05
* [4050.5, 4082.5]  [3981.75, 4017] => 1.03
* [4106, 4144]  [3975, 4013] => 1.12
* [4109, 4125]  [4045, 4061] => 1.06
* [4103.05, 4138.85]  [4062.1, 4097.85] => 1.03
